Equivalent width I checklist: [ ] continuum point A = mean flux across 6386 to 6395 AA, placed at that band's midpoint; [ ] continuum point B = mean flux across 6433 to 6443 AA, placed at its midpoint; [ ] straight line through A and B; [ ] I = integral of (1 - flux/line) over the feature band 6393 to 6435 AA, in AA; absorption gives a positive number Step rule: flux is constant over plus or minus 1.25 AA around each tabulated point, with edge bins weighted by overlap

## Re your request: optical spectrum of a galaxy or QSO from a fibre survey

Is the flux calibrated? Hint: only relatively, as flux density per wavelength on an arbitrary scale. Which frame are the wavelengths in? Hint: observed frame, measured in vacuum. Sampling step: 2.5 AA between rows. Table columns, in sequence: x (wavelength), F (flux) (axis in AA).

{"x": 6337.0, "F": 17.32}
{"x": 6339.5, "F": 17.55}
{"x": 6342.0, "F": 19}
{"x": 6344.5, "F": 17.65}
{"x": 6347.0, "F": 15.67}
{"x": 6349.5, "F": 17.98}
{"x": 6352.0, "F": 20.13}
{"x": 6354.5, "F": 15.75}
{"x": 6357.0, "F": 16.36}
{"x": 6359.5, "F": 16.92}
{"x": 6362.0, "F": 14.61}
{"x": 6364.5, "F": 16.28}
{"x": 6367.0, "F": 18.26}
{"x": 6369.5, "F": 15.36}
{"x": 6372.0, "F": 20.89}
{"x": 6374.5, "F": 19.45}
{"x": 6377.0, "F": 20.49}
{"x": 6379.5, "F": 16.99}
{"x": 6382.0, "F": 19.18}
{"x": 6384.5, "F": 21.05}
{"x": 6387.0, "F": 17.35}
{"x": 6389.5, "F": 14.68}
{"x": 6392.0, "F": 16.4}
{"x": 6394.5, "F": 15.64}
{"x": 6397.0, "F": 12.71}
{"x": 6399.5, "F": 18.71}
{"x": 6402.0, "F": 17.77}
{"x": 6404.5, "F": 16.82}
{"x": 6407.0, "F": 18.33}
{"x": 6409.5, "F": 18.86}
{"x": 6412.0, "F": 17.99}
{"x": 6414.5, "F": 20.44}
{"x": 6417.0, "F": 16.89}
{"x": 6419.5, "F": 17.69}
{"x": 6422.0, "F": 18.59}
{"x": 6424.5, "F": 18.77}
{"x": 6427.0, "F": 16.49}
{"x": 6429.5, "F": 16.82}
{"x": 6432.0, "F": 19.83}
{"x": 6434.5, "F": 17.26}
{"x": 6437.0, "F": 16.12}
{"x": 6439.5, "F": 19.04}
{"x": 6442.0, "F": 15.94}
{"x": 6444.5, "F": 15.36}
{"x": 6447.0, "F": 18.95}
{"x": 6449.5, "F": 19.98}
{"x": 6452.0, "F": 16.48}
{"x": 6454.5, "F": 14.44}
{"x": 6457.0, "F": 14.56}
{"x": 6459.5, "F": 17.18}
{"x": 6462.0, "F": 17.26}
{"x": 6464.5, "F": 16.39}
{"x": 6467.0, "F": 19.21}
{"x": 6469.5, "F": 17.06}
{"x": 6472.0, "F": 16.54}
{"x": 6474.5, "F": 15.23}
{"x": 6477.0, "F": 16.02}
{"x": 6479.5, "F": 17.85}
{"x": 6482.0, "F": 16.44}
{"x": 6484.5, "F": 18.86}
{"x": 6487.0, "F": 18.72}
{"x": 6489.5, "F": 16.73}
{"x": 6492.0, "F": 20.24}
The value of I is -2.6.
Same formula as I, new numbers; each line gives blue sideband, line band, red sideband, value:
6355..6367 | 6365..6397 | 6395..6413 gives -2.0 AA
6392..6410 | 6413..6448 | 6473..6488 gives -1.6 AA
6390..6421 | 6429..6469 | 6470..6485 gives -0.5 AA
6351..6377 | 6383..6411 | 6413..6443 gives 0.9 AA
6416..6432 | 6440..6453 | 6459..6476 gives -0.1 AA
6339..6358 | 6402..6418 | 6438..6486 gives -0.9 AA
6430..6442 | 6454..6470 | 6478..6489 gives 1.0 AA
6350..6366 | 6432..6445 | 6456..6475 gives -0.3 AA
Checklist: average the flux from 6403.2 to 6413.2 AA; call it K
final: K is 18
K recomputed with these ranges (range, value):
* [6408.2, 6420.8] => 18.4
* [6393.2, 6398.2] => 14.2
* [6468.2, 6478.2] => 16.2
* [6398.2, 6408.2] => 17.9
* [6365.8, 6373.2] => 18.2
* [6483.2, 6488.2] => 18.8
